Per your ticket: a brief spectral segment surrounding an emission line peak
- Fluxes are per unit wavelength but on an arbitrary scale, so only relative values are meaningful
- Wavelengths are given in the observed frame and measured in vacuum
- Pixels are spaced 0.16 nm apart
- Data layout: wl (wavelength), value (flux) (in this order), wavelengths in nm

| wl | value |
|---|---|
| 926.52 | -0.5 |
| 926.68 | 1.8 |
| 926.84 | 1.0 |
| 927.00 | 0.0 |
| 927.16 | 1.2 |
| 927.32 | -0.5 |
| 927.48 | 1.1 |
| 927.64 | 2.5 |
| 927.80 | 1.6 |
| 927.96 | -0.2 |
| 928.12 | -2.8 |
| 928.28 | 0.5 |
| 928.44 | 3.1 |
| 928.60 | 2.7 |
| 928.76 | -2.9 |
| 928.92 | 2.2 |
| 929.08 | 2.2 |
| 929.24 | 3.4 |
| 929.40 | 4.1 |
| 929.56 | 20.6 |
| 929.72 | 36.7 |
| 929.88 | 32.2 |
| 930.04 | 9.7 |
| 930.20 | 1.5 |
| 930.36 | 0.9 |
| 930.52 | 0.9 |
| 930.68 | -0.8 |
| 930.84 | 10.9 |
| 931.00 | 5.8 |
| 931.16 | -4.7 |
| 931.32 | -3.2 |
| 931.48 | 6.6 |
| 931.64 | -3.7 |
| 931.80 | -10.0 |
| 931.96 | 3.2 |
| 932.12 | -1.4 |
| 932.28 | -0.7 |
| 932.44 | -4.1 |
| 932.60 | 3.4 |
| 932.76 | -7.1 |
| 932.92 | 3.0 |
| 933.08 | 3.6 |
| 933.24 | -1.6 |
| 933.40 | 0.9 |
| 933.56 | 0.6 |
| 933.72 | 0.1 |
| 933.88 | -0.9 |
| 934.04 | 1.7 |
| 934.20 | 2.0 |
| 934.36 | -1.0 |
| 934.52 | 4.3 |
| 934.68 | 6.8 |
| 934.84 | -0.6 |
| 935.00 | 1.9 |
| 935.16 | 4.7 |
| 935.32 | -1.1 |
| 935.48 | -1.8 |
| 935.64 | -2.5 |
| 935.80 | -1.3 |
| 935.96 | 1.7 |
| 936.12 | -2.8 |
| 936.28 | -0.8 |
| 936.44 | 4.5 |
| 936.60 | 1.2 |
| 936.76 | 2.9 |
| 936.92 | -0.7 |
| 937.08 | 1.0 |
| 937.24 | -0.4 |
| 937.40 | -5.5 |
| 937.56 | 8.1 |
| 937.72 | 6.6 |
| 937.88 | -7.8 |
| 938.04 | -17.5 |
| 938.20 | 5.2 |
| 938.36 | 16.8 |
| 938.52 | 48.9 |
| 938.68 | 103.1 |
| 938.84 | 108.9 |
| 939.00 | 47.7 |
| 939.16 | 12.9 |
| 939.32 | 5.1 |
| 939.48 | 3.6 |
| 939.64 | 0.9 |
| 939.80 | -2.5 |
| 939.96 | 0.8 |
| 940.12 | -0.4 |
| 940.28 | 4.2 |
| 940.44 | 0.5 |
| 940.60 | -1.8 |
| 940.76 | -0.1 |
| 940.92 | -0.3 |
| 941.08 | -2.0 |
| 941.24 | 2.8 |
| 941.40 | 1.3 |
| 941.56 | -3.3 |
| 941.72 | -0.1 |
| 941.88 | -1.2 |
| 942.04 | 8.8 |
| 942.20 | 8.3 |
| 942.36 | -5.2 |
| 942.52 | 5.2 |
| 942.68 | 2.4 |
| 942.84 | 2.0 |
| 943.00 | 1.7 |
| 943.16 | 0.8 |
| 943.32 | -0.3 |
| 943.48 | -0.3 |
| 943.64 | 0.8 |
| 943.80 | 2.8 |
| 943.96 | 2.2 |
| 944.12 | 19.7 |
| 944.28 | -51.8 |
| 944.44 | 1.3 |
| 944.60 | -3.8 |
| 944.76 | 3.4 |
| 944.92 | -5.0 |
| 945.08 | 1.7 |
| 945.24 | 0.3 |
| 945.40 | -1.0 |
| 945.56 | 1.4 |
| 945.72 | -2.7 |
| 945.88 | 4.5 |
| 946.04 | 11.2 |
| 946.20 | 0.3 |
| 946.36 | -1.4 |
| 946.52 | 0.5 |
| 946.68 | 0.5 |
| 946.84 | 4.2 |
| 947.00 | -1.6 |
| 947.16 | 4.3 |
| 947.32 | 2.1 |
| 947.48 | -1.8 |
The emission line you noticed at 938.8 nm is [O III]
